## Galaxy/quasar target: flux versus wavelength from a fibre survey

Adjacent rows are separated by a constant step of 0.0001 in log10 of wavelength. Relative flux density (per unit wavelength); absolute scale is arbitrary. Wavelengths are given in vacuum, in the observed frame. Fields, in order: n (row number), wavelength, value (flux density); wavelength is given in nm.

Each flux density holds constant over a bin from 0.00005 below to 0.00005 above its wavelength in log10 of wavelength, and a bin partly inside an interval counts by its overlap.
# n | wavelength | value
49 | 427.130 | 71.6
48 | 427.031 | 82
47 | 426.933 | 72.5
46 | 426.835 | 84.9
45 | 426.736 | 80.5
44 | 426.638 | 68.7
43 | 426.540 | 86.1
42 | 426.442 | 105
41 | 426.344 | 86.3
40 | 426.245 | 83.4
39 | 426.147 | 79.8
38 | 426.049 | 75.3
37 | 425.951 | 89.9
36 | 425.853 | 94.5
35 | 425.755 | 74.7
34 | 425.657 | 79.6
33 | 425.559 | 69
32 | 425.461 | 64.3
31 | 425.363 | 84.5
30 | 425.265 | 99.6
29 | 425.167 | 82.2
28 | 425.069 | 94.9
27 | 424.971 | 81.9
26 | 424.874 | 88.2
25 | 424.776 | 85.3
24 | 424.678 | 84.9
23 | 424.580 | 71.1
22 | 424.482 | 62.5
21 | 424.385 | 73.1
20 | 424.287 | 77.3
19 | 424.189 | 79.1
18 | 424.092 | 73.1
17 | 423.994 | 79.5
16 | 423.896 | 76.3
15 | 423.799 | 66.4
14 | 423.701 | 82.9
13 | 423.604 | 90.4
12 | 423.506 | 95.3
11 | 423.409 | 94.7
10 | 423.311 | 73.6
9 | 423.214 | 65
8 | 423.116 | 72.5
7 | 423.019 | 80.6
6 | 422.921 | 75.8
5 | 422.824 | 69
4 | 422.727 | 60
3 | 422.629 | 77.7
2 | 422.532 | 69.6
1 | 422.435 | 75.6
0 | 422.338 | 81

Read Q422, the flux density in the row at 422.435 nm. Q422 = 75.6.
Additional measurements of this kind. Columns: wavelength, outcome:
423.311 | 73.6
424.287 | 77.3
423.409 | 94.7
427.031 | 82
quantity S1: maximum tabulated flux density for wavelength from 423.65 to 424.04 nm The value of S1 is 82.9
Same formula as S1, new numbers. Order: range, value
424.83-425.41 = 99.6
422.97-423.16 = 80.6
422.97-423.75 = 95.3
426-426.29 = 83.4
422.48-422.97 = 77.7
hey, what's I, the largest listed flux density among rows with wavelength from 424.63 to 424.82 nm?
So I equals 85.3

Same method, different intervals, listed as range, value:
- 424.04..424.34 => 79.1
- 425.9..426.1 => 89.9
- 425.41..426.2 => 94.5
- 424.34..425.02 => 88.2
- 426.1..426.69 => 105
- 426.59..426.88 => 84.9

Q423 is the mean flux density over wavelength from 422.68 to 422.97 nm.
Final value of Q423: 68.4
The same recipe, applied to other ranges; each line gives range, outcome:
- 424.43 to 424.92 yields 78.3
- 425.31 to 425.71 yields 74.6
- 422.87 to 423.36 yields 73.4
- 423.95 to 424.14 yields 76.1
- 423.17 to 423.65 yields 83.9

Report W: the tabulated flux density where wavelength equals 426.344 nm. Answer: 86.3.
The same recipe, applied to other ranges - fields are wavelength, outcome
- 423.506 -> 95.3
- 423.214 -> 65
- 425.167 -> 82.2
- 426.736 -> 80.5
